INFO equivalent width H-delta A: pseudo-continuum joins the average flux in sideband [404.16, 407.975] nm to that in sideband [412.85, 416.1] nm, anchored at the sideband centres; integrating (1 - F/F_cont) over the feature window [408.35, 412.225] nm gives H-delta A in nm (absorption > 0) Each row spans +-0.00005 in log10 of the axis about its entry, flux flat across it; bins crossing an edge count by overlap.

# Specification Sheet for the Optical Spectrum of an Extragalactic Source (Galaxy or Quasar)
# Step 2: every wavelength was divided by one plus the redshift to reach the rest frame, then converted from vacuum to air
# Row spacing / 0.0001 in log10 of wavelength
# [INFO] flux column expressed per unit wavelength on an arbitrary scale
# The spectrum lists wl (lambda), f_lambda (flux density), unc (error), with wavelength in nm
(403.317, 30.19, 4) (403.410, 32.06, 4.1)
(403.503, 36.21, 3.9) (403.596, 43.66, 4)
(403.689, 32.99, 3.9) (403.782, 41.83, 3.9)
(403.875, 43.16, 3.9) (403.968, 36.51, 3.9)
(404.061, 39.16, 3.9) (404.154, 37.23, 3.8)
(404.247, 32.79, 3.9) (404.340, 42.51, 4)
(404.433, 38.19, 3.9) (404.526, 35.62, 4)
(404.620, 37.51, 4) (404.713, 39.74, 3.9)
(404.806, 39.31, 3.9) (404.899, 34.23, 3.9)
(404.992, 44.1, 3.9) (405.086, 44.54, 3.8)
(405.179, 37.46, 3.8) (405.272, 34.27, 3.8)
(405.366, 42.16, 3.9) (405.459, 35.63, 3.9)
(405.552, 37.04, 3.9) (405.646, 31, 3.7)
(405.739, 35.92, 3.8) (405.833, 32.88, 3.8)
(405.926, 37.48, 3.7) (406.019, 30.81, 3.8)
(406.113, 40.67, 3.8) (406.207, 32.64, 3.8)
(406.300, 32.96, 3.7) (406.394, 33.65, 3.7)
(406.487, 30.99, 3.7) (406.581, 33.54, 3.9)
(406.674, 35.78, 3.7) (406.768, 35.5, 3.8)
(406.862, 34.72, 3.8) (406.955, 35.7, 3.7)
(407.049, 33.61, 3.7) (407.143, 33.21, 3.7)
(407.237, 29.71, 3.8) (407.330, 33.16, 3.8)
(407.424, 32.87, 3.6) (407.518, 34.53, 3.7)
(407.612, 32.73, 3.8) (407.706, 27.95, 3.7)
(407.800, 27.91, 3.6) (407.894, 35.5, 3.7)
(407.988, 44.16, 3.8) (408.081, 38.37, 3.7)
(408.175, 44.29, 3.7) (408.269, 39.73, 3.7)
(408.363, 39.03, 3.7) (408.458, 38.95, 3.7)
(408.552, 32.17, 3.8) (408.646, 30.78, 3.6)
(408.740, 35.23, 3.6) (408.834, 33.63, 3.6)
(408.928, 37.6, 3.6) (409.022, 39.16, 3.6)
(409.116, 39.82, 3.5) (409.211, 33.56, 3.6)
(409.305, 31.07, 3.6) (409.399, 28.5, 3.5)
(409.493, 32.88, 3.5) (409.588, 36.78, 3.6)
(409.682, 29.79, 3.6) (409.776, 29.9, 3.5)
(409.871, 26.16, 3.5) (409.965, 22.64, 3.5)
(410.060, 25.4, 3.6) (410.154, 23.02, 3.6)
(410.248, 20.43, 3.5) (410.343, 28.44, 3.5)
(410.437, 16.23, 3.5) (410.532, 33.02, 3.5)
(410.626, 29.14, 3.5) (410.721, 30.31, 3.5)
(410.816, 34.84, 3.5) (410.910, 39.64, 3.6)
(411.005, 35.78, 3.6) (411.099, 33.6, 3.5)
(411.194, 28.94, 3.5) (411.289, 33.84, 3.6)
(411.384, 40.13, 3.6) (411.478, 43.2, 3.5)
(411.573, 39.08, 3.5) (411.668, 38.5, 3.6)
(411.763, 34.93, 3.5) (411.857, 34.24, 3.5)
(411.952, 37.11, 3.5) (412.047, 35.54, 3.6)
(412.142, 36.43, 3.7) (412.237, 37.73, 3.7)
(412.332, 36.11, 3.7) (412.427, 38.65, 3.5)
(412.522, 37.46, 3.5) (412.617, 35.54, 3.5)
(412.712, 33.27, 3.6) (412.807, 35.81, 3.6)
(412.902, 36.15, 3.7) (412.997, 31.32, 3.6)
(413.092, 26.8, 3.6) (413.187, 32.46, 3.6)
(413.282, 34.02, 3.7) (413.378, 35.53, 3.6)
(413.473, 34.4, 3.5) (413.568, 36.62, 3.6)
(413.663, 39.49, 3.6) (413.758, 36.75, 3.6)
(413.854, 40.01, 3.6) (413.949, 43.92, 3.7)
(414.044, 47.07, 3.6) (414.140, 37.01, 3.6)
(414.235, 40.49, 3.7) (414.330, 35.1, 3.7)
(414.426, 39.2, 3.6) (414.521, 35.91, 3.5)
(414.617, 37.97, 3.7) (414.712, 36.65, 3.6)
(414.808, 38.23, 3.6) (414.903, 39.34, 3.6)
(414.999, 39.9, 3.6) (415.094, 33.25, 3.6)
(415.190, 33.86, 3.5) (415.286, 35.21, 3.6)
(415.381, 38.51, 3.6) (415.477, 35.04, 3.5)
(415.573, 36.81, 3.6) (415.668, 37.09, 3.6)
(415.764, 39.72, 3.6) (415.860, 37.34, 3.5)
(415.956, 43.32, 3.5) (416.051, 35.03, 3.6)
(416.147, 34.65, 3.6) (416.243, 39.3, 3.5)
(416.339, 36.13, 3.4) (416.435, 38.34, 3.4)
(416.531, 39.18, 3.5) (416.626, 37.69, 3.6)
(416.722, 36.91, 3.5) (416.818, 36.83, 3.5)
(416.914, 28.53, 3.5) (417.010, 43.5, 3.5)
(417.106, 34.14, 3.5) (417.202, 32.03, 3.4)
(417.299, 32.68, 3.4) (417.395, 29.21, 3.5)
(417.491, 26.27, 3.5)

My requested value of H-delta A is 0.35 nm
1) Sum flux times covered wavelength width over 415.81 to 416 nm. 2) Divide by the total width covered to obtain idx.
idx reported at 40.2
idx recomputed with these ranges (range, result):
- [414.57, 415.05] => 38.4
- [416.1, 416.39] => 36.7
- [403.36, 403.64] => 37.1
